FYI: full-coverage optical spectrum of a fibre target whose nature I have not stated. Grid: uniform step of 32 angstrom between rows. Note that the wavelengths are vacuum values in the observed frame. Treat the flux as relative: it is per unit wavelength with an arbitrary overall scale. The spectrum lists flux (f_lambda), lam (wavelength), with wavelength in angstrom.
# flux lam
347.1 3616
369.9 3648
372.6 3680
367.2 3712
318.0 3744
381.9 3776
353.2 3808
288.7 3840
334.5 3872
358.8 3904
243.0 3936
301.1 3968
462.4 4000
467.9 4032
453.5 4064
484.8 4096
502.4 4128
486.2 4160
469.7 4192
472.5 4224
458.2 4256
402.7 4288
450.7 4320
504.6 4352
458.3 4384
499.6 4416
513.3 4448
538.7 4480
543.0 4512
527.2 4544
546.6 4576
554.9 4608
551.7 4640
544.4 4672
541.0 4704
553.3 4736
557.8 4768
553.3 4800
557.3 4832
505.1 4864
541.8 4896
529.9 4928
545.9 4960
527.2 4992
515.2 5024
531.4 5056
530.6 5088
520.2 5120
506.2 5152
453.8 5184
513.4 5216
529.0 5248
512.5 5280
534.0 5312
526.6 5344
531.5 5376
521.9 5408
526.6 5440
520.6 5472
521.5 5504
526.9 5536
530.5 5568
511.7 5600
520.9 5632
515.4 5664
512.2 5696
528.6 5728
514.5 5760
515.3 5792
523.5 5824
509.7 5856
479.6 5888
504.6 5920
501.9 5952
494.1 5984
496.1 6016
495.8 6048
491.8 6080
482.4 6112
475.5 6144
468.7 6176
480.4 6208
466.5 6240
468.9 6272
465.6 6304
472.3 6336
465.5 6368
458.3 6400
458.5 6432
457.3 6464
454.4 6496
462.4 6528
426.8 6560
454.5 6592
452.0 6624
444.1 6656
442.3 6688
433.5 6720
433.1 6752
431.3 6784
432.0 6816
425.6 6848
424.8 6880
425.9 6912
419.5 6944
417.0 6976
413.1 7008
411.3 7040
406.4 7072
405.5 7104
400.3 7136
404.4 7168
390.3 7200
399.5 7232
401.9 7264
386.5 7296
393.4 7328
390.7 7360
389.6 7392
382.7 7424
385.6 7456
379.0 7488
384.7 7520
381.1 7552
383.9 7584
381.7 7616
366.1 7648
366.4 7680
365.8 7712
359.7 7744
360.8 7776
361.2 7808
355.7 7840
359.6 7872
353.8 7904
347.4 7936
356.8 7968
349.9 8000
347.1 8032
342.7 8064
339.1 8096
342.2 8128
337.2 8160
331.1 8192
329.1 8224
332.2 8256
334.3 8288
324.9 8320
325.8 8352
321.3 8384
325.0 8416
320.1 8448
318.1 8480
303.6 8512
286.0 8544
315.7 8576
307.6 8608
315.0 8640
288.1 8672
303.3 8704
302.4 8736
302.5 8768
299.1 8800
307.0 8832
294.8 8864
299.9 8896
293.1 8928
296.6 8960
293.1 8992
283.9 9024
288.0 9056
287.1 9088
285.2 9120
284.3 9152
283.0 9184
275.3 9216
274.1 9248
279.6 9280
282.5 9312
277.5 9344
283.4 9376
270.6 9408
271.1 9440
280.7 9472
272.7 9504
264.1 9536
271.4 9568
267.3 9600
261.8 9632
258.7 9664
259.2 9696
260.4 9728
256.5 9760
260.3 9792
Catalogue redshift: 0.000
